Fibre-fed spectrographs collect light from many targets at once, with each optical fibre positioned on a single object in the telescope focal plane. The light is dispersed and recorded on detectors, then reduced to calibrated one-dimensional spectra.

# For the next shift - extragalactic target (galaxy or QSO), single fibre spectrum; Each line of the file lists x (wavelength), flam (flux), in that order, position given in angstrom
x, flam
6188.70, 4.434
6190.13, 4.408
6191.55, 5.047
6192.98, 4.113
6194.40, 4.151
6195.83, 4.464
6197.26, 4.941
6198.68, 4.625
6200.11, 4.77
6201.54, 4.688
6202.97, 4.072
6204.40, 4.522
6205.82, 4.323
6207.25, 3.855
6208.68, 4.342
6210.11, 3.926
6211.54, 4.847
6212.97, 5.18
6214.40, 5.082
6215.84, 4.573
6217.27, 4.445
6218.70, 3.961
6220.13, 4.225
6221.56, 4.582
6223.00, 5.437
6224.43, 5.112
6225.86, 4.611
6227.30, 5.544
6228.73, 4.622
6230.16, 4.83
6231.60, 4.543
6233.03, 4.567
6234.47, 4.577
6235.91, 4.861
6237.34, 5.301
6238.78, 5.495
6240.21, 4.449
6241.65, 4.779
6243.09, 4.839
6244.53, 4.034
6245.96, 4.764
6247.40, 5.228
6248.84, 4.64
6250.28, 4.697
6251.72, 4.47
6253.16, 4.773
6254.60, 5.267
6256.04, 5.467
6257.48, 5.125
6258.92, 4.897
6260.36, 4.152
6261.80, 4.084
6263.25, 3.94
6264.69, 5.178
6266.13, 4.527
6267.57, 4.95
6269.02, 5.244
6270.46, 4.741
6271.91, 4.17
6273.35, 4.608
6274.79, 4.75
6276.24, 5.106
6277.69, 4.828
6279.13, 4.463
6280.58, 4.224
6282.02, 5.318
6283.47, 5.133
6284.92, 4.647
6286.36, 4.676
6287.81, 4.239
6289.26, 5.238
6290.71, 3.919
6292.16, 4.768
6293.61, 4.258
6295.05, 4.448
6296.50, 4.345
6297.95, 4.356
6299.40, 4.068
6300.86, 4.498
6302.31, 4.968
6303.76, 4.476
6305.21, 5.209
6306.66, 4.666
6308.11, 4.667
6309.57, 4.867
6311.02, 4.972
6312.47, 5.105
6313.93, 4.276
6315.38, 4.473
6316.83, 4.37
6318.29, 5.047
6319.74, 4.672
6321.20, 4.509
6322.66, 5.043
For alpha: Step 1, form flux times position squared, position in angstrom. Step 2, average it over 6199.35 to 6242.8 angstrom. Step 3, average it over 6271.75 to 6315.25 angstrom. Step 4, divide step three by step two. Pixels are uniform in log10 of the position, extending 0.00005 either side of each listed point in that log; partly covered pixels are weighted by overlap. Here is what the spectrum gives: 1.0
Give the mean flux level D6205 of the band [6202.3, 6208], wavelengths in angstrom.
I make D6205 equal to 4.2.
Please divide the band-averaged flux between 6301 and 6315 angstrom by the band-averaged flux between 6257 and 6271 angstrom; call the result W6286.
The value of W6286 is 1.02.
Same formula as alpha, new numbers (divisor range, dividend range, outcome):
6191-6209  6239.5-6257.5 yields 1.09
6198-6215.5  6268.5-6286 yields 1.08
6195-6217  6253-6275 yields 1.06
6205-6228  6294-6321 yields 1.03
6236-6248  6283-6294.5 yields 0.96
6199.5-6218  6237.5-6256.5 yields 1.09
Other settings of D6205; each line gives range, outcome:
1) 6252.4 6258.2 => 5.15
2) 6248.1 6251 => 4.67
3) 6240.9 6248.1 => 4.73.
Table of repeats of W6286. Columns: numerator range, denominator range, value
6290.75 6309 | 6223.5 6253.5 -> 0.95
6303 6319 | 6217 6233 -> 1.00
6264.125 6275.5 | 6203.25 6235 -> 1.03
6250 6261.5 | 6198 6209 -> 1.10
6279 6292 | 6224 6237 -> 0.97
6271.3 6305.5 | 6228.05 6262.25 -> 0.96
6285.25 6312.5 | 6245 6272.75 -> 0.97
